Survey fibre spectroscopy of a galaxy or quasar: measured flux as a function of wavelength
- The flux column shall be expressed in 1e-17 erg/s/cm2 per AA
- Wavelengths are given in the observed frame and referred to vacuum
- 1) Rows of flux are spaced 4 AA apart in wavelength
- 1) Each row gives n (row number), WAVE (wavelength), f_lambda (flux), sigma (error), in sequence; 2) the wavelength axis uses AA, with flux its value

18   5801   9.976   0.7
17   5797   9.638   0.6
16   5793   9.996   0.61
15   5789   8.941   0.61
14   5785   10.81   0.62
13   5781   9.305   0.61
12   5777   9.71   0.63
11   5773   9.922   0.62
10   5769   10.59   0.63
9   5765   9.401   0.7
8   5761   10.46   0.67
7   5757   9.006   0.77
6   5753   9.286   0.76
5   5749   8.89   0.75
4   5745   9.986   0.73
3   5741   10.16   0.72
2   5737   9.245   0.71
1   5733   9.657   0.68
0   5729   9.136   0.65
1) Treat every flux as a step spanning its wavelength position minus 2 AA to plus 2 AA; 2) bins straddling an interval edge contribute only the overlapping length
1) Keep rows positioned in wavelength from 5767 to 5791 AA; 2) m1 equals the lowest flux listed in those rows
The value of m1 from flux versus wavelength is 8.941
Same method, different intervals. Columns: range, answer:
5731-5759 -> 8.89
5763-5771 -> 9.401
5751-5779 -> 9.006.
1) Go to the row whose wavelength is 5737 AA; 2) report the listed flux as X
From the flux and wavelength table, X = 9.245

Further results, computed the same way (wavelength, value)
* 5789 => 8.941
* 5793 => 9.996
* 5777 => 9.71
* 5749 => 8.89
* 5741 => 10.16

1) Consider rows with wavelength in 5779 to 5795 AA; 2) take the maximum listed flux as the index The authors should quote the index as 10.81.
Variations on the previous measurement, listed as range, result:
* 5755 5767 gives 10.46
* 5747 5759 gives 9.286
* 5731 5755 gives 10.16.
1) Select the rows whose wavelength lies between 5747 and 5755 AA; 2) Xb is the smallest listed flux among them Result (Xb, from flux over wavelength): 8.89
